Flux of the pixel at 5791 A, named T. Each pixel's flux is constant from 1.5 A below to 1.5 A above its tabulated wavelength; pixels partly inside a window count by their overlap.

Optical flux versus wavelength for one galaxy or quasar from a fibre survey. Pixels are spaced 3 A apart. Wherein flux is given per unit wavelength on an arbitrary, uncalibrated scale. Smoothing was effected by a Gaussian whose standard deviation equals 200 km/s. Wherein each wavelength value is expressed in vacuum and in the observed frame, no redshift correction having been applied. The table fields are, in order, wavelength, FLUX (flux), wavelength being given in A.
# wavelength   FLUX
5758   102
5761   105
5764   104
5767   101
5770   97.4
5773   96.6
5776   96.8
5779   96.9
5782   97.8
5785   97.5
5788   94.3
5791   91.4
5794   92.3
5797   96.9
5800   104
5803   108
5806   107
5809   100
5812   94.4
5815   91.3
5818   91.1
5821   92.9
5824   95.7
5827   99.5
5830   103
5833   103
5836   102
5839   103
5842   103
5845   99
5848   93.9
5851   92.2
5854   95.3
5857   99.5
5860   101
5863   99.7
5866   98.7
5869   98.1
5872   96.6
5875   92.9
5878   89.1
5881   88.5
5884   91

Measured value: 91.4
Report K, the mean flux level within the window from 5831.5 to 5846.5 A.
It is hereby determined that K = 102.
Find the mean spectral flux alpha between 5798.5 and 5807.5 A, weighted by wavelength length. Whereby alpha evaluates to 106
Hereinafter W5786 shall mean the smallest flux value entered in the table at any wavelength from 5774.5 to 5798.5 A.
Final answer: 91.4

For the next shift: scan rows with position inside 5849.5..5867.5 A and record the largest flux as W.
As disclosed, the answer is 101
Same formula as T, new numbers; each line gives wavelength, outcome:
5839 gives 103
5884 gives 91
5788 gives 94.3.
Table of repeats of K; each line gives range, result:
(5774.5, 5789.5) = 96.7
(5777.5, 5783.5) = 97.4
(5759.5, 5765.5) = 104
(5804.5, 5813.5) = 100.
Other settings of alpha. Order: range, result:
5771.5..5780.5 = 96.8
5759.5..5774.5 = 101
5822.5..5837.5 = 101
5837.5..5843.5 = 103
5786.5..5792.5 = 92.9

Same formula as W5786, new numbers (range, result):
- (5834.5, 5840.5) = 102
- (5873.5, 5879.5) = 89.1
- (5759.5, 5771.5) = 97.4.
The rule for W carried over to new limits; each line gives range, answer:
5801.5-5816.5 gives 108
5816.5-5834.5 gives 103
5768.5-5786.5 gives 97.8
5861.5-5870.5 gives 99.7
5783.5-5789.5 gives 97.5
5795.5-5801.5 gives 104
